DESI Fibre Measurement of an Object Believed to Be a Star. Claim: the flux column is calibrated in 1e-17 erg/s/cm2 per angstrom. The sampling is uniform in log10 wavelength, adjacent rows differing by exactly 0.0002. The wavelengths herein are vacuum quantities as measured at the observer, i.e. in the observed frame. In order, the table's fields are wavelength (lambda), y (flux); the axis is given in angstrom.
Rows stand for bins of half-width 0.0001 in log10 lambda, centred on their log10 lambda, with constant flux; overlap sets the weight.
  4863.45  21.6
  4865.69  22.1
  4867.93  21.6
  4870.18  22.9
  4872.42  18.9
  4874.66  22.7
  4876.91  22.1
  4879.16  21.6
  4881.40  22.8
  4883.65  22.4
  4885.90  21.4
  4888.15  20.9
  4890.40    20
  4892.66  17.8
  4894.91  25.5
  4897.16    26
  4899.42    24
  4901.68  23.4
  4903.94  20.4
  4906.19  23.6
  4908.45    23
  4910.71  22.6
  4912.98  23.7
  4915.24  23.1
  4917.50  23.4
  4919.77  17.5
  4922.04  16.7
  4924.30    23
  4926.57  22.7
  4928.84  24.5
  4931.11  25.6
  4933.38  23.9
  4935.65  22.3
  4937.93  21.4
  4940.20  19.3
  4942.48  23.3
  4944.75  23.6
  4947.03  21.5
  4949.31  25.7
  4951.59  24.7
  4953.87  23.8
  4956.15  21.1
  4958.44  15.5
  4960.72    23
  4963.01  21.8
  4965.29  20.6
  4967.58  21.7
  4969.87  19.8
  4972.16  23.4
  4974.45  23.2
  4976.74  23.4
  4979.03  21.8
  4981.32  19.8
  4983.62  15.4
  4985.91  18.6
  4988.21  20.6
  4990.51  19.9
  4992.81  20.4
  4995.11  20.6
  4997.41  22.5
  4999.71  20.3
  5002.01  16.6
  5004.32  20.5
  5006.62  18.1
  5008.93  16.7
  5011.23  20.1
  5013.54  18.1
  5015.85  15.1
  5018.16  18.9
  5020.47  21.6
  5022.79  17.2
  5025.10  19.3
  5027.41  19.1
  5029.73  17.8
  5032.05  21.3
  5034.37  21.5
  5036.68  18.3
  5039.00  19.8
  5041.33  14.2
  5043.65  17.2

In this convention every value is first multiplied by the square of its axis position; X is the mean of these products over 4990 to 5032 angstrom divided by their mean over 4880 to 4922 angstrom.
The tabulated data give 0.90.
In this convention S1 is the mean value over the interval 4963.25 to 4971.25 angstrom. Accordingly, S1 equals 20.9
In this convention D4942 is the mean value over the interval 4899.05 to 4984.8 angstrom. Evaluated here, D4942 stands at 22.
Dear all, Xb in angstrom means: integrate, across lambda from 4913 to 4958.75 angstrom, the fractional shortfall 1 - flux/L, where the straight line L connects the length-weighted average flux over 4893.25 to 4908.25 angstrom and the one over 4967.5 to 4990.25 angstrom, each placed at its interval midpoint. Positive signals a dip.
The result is -0.1 angstrom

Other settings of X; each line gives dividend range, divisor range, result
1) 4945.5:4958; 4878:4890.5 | 1.09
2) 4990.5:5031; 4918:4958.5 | 0.88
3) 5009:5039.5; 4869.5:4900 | 0.91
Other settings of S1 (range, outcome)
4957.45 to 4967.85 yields 20.5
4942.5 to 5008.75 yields 21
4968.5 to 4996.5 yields 20.6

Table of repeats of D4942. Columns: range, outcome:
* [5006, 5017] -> 17.6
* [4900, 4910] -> 22.7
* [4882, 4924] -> 22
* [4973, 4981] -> 22.5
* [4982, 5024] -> 19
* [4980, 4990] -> 18.7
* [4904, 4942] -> 22.2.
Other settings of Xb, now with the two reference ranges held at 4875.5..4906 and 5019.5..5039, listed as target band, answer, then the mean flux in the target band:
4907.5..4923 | 0.2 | 21.4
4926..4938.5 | -1.2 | 23.5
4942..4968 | -1.5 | 22.2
